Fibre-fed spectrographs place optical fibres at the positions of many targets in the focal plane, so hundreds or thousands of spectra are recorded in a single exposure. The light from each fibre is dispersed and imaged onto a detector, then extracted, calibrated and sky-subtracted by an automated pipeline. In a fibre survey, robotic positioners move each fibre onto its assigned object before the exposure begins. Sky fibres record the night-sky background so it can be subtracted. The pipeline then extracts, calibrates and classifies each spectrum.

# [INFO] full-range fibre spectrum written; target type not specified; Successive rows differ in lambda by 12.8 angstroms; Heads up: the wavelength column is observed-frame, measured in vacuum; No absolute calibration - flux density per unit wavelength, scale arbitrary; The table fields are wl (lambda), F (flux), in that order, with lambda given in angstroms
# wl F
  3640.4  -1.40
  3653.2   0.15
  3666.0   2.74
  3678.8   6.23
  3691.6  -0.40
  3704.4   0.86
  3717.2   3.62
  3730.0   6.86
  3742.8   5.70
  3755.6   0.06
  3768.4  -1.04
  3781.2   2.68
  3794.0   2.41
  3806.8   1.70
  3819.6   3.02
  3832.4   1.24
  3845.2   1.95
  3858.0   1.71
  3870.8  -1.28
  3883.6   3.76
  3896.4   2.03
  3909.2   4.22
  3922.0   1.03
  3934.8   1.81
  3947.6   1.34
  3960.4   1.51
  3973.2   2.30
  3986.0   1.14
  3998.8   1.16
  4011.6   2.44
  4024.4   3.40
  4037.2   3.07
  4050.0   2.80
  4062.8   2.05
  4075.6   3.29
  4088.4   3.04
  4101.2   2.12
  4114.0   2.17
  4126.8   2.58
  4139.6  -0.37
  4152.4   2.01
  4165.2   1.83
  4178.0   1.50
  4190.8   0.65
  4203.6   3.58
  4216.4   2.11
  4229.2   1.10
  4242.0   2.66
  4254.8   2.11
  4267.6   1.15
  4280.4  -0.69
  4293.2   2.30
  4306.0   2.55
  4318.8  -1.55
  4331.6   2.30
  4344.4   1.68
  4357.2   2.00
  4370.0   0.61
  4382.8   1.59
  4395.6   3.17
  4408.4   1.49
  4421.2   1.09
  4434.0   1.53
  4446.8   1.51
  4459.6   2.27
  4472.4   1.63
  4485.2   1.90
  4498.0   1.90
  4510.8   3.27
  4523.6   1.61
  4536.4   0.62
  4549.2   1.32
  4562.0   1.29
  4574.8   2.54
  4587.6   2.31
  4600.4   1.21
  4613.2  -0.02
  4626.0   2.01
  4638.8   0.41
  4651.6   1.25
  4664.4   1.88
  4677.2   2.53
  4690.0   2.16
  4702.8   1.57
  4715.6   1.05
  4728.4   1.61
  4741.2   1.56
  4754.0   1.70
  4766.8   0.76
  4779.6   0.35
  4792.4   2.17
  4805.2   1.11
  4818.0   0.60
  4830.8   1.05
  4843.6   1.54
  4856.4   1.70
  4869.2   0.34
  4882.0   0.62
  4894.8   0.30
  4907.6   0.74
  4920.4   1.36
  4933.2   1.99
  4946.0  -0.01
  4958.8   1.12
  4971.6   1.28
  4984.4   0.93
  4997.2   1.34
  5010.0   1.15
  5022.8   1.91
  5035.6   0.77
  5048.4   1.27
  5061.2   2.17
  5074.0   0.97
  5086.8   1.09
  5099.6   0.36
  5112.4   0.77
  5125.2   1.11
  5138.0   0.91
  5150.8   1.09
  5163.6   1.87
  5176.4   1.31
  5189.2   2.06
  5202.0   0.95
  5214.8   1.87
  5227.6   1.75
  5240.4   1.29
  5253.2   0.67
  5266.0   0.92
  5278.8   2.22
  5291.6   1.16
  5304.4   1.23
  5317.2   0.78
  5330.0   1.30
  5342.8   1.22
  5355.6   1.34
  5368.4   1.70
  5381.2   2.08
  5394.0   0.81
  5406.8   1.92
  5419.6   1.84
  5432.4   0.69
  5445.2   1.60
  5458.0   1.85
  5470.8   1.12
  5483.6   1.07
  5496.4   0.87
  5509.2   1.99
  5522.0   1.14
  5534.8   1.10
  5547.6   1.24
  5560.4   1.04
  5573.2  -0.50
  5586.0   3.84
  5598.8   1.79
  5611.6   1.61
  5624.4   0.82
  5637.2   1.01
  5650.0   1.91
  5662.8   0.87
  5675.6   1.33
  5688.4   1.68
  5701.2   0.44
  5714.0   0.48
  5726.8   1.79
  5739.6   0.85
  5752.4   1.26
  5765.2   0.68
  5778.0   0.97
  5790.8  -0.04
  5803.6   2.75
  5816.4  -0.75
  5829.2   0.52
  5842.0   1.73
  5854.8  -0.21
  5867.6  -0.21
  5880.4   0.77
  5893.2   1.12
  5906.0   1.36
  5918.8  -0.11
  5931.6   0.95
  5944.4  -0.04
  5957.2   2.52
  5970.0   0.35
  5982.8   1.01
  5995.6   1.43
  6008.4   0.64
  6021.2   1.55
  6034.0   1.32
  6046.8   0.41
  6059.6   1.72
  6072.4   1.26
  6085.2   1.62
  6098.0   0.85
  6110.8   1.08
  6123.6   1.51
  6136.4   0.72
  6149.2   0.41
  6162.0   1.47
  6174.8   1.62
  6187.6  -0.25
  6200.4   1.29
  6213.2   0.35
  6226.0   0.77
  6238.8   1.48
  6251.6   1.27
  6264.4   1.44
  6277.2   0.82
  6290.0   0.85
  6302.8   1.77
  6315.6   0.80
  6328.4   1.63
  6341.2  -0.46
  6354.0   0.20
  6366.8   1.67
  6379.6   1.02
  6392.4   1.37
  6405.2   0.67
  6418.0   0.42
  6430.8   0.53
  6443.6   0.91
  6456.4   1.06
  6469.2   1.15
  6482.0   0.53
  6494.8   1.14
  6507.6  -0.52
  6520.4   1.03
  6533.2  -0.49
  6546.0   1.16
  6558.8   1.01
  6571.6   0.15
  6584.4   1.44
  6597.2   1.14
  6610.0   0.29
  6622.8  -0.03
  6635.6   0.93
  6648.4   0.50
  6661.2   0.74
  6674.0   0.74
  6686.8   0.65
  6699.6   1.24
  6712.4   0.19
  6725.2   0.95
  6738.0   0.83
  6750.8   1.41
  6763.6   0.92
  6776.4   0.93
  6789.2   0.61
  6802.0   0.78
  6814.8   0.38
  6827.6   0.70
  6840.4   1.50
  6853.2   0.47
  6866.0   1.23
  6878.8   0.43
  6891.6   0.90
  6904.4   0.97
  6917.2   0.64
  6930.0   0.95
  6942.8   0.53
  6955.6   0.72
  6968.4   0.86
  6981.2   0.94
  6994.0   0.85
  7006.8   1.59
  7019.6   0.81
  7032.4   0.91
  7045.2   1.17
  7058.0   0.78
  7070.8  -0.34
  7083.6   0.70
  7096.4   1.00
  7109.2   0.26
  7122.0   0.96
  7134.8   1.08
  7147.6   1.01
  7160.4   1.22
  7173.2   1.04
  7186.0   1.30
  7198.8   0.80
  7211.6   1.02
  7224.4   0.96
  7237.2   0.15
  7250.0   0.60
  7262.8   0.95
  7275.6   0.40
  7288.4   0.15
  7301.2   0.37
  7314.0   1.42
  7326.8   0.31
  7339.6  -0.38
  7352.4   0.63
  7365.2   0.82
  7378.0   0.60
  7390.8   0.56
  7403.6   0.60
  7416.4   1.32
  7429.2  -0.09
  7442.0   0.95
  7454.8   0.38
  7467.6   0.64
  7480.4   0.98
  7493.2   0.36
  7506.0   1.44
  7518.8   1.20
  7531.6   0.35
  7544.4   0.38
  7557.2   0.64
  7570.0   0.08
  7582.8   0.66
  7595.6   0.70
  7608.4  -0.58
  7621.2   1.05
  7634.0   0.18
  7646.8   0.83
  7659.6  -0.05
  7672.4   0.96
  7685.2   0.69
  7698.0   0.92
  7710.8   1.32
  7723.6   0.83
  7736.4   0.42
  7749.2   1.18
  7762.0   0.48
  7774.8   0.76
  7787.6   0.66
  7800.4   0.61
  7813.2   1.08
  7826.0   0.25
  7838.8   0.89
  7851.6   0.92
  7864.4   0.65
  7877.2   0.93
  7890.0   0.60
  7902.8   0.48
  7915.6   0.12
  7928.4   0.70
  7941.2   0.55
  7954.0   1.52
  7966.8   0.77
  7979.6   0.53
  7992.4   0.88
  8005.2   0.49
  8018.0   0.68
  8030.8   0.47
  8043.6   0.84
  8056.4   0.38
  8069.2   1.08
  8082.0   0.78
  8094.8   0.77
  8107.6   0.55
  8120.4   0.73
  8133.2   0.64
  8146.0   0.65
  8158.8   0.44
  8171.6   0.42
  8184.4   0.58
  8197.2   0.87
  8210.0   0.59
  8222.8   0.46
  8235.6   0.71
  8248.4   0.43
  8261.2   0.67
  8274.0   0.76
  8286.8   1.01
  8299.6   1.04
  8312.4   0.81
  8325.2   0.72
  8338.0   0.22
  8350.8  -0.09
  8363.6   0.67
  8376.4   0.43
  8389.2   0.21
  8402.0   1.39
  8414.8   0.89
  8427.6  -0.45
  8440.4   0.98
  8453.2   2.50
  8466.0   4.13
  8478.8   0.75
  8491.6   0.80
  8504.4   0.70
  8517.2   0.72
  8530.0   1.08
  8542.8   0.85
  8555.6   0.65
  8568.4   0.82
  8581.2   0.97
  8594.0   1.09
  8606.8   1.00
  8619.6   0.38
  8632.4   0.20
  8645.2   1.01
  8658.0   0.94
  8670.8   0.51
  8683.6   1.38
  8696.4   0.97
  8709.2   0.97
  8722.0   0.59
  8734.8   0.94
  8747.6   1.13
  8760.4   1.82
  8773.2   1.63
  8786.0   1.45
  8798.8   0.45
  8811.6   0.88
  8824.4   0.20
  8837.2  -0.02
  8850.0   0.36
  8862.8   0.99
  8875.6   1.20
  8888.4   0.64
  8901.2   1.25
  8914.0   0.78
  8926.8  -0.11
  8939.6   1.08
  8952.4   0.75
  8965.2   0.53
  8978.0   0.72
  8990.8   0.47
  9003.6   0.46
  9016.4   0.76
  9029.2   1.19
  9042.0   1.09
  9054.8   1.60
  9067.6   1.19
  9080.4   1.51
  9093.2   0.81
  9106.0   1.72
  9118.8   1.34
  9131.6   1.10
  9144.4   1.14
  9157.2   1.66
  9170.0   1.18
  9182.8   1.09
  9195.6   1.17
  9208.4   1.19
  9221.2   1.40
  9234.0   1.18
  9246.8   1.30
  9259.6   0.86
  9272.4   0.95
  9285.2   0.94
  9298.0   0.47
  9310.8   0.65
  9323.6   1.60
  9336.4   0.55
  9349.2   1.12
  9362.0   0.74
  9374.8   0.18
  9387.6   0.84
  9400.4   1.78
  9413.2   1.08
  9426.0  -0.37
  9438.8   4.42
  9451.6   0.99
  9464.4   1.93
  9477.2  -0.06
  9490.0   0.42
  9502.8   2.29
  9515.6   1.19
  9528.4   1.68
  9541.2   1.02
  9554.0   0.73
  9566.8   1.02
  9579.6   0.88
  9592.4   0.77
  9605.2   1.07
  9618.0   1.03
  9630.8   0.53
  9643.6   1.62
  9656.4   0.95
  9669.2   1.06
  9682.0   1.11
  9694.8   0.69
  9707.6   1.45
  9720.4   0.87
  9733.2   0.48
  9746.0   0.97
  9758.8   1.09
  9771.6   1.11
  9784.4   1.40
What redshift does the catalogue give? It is 1.27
